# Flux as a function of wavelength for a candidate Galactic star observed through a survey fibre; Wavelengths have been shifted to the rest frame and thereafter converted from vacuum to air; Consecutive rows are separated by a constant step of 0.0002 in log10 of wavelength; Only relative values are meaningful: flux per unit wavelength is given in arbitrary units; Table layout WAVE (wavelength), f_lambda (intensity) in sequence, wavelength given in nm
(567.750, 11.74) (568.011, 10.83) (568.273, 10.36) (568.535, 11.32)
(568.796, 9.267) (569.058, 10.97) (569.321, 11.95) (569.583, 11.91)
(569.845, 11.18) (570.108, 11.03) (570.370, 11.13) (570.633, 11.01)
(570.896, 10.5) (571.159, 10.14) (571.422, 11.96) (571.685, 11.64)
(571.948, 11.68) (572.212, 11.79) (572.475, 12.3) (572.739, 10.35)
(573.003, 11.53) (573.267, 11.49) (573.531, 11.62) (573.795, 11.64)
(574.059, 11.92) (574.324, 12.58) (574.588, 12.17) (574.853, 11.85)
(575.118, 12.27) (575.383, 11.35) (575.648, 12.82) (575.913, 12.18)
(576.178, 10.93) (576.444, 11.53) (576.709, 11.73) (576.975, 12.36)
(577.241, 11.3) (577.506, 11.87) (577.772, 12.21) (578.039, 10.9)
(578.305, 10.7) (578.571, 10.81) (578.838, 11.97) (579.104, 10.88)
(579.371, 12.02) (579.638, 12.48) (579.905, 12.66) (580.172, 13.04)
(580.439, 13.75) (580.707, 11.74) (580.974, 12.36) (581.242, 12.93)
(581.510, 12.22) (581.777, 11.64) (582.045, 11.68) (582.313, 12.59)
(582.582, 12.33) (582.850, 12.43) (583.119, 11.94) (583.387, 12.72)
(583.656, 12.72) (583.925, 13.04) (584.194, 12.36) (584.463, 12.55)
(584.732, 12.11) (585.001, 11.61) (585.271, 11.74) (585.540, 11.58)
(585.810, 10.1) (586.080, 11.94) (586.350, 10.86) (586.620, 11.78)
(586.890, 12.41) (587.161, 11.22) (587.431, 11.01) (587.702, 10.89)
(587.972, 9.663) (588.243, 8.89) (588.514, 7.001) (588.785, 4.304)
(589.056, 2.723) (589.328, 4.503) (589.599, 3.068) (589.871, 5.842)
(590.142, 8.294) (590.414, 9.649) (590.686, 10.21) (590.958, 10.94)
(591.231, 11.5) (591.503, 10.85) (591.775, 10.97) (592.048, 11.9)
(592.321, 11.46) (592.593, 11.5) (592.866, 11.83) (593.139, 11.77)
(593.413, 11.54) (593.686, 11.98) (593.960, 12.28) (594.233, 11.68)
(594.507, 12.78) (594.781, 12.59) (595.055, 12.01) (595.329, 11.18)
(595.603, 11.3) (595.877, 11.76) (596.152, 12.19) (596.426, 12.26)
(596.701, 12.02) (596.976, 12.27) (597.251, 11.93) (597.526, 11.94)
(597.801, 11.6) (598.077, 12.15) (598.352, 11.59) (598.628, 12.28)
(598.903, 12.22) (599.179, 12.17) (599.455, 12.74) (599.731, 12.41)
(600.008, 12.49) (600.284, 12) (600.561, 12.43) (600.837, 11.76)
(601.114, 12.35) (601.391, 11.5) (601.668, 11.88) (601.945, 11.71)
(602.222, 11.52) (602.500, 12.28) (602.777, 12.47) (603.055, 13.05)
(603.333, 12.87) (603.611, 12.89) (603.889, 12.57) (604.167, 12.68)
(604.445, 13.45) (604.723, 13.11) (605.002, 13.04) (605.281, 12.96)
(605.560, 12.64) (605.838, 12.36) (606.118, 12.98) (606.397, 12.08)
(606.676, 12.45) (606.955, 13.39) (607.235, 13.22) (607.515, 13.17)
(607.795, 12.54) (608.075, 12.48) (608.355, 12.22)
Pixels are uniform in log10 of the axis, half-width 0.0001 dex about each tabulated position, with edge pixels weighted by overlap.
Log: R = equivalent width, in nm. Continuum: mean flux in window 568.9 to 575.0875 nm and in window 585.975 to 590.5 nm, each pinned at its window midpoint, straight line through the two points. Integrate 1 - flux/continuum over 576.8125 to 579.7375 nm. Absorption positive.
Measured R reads -0.36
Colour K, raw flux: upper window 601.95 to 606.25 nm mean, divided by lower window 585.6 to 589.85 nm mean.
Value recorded 1.47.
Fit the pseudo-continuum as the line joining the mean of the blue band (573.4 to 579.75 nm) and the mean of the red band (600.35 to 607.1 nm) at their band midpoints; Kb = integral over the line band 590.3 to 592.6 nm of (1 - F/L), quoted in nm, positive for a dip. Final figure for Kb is 0.22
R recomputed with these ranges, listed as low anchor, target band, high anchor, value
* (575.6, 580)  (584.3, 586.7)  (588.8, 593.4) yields -0.32 nm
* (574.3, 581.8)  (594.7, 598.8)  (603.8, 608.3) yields 0.20 nm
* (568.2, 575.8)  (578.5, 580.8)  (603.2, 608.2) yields -0.08 nm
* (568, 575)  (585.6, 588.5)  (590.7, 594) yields 0.18 nm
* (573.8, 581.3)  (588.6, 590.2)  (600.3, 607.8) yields 0.99 nm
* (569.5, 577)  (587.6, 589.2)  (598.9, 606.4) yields 0.65 nm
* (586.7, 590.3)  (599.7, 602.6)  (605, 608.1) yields -0.19 nm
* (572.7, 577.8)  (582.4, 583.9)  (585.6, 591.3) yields -0.36 nm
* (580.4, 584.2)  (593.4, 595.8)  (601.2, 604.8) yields 0.09 nm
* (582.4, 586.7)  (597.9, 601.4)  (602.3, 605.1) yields 0.13 nm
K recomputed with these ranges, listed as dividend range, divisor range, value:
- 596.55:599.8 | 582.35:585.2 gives 0.98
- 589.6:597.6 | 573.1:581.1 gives 0.94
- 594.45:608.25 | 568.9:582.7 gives 1.05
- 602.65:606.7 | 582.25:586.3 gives 1.06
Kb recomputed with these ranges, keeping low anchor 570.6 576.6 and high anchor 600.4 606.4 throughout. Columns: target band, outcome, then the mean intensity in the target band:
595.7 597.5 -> 0.04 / 12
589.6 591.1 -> 0.45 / 8.46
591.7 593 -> 0.07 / 11.6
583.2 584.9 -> -0.09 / 12.5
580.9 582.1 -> -0.03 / 12.2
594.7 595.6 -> 0.03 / 11.8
